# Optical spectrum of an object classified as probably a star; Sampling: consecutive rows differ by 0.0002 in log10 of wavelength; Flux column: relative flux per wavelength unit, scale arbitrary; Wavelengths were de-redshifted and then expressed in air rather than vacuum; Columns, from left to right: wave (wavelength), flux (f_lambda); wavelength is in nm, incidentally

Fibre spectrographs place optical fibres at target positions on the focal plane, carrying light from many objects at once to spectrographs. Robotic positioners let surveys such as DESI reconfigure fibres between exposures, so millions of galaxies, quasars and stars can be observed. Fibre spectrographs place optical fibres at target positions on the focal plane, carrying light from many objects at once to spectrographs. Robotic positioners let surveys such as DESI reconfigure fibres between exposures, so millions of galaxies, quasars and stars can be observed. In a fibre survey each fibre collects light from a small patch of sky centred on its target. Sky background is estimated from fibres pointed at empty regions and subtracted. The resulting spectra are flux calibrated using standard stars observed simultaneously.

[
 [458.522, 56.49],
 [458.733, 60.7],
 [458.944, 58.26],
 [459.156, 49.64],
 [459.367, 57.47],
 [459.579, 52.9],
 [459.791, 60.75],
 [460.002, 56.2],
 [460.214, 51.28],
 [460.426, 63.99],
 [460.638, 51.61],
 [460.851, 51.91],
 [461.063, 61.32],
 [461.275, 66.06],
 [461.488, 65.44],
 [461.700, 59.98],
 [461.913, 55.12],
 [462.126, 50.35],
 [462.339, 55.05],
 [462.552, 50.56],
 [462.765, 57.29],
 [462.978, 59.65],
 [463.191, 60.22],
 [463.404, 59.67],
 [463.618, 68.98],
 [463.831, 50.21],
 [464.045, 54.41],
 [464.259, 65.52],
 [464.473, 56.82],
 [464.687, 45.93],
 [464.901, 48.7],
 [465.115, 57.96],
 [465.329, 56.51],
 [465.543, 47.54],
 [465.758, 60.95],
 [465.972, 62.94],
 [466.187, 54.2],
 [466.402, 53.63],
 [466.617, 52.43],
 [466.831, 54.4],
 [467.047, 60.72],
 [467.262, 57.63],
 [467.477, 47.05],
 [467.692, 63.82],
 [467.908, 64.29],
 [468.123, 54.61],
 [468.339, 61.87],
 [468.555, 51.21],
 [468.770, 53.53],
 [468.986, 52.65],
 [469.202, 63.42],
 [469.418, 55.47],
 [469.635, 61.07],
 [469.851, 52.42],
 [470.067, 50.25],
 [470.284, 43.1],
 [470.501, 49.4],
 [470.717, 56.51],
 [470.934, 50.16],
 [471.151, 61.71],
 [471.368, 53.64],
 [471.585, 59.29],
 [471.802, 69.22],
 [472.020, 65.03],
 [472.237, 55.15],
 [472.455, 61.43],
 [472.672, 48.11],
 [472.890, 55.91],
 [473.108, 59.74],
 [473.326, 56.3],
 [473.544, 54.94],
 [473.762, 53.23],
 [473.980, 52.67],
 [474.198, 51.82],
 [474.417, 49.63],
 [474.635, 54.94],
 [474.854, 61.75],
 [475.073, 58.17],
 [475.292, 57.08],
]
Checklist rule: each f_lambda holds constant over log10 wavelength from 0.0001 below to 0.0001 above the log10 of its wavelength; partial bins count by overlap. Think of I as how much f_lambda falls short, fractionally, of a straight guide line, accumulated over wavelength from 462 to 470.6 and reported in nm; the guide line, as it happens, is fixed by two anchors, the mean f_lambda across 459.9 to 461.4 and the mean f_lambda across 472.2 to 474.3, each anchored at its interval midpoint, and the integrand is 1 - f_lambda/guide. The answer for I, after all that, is 0.11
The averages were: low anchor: 57.6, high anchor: 54.9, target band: 55.7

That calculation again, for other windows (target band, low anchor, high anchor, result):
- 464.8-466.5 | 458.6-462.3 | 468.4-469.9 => 0.03 nm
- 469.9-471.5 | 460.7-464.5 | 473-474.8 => 0.09 nm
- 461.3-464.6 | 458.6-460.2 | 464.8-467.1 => -0.14 nm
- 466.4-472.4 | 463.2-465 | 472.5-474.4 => -0.12 nm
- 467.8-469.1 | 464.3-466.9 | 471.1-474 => -0.01 nm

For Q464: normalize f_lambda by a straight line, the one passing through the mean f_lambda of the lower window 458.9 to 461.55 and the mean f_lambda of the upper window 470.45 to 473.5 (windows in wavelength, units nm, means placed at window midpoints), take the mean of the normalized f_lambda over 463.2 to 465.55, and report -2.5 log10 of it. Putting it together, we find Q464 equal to 0.02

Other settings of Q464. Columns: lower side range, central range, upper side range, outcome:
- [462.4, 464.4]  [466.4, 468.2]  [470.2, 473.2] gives 0.01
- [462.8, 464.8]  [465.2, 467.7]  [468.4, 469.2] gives 0.01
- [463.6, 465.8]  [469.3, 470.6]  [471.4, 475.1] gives 0.08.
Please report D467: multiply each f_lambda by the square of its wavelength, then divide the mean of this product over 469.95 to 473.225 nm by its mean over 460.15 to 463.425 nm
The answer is 1.01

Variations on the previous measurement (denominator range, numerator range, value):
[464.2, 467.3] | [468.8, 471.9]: 1.02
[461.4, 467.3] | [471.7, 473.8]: 1.06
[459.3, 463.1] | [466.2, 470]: 1.02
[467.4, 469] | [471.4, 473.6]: 1.05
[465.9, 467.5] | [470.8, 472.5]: 1.09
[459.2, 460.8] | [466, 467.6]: 1.01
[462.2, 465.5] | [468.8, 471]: 0.98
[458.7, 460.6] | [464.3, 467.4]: 1.00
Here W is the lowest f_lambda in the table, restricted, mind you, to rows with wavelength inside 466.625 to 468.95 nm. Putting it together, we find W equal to 47.05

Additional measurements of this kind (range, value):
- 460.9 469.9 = 45.93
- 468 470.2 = 50.25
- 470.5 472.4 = 49.4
